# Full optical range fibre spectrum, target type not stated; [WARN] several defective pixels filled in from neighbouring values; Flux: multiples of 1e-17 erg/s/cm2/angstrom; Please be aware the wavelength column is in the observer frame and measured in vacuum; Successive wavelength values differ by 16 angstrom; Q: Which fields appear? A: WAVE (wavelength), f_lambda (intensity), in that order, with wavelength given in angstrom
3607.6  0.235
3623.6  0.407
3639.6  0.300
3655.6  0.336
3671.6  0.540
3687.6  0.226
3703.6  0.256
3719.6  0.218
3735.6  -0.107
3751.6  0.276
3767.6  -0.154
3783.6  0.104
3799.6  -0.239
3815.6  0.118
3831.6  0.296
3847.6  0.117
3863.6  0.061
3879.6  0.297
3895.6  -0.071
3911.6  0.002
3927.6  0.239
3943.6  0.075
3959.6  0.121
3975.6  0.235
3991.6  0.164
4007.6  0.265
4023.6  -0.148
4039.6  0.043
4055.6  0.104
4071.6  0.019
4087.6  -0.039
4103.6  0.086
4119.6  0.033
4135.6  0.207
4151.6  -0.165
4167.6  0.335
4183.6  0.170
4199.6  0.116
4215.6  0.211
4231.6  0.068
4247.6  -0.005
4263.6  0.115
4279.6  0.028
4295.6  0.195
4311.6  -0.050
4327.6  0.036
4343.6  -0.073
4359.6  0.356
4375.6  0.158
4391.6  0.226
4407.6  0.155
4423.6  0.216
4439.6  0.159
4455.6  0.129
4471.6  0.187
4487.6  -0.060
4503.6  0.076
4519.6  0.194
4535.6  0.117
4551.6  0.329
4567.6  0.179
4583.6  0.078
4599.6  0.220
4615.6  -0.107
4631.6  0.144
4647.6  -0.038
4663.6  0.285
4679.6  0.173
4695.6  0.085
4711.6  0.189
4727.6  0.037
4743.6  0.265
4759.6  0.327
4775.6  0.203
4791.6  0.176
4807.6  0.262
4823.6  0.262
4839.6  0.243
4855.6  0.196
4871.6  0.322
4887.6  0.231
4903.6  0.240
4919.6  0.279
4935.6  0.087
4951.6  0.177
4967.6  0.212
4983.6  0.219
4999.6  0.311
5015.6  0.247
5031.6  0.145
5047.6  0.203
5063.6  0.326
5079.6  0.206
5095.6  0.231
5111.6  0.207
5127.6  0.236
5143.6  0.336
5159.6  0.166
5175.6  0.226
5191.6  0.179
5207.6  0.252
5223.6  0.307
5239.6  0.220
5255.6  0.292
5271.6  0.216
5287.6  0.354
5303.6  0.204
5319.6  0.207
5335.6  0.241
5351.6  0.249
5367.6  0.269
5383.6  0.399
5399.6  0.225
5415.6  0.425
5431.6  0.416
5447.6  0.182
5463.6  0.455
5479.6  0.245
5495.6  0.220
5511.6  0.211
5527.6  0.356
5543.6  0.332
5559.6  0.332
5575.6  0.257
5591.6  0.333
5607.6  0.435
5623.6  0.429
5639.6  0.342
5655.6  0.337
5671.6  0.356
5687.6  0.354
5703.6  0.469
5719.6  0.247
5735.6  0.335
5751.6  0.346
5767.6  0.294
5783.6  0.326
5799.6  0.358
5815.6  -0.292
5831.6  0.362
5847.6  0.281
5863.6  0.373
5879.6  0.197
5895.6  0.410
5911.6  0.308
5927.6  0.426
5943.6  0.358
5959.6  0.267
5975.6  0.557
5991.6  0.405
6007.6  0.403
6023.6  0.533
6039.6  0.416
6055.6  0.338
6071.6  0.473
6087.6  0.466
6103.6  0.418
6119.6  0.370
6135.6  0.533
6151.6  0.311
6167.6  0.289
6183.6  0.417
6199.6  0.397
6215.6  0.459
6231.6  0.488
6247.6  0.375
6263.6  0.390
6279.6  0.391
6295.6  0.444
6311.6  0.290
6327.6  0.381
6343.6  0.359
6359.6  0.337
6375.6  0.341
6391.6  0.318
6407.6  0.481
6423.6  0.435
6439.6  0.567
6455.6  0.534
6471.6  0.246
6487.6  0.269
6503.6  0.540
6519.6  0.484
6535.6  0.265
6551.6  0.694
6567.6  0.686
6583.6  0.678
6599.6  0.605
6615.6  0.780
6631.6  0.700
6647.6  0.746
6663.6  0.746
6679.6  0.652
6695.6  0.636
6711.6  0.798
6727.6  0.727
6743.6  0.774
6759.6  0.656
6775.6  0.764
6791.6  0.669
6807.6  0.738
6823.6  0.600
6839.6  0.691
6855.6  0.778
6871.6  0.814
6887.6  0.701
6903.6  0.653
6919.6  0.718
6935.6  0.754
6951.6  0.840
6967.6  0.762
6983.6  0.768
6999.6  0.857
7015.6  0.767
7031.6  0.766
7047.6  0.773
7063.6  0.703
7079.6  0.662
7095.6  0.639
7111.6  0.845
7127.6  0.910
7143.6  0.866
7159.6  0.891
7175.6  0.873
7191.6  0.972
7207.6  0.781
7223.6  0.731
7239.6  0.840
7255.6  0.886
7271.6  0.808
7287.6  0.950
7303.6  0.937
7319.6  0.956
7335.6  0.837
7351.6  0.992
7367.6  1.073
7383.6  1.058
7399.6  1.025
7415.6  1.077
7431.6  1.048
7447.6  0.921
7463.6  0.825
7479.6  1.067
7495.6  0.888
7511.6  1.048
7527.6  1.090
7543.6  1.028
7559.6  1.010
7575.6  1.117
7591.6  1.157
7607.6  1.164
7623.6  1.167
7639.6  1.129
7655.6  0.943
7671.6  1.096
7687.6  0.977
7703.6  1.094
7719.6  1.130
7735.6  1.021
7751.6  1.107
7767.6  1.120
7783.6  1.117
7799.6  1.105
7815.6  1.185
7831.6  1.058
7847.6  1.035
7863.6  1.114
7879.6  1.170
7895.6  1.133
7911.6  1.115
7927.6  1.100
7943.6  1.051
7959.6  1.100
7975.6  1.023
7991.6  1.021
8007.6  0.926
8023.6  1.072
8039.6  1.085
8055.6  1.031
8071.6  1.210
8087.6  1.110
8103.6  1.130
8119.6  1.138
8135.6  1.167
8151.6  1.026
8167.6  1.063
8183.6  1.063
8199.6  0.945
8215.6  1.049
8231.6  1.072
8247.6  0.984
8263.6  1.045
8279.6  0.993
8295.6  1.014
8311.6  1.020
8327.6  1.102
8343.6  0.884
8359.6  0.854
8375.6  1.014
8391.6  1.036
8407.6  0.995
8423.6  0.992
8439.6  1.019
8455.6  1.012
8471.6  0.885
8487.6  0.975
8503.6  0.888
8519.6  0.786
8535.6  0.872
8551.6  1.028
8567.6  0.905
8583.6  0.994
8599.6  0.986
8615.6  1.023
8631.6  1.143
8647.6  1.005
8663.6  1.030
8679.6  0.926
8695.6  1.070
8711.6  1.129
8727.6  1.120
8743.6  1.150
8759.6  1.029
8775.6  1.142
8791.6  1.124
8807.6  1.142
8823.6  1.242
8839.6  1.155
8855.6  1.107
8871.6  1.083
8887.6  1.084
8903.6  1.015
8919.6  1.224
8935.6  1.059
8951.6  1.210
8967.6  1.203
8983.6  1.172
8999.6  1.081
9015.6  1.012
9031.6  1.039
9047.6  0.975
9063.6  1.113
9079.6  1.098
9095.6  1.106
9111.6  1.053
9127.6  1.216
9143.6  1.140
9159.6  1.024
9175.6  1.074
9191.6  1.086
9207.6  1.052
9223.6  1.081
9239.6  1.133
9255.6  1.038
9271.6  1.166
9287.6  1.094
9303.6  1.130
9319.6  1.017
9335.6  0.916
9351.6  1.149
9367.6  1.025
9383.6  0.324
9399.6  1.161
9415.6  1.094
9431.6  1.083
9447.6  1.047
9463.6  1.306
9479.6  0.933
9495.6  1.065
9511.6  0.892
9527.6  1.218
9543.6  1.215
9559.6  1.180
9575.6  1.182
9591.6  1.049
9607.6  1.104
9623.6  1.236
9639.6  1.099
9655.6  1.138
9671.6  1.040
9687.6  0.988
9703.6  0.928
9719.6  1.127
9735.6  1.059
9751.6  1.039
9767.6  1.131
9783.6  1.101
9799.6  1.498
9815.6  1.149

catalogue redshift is 0.646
